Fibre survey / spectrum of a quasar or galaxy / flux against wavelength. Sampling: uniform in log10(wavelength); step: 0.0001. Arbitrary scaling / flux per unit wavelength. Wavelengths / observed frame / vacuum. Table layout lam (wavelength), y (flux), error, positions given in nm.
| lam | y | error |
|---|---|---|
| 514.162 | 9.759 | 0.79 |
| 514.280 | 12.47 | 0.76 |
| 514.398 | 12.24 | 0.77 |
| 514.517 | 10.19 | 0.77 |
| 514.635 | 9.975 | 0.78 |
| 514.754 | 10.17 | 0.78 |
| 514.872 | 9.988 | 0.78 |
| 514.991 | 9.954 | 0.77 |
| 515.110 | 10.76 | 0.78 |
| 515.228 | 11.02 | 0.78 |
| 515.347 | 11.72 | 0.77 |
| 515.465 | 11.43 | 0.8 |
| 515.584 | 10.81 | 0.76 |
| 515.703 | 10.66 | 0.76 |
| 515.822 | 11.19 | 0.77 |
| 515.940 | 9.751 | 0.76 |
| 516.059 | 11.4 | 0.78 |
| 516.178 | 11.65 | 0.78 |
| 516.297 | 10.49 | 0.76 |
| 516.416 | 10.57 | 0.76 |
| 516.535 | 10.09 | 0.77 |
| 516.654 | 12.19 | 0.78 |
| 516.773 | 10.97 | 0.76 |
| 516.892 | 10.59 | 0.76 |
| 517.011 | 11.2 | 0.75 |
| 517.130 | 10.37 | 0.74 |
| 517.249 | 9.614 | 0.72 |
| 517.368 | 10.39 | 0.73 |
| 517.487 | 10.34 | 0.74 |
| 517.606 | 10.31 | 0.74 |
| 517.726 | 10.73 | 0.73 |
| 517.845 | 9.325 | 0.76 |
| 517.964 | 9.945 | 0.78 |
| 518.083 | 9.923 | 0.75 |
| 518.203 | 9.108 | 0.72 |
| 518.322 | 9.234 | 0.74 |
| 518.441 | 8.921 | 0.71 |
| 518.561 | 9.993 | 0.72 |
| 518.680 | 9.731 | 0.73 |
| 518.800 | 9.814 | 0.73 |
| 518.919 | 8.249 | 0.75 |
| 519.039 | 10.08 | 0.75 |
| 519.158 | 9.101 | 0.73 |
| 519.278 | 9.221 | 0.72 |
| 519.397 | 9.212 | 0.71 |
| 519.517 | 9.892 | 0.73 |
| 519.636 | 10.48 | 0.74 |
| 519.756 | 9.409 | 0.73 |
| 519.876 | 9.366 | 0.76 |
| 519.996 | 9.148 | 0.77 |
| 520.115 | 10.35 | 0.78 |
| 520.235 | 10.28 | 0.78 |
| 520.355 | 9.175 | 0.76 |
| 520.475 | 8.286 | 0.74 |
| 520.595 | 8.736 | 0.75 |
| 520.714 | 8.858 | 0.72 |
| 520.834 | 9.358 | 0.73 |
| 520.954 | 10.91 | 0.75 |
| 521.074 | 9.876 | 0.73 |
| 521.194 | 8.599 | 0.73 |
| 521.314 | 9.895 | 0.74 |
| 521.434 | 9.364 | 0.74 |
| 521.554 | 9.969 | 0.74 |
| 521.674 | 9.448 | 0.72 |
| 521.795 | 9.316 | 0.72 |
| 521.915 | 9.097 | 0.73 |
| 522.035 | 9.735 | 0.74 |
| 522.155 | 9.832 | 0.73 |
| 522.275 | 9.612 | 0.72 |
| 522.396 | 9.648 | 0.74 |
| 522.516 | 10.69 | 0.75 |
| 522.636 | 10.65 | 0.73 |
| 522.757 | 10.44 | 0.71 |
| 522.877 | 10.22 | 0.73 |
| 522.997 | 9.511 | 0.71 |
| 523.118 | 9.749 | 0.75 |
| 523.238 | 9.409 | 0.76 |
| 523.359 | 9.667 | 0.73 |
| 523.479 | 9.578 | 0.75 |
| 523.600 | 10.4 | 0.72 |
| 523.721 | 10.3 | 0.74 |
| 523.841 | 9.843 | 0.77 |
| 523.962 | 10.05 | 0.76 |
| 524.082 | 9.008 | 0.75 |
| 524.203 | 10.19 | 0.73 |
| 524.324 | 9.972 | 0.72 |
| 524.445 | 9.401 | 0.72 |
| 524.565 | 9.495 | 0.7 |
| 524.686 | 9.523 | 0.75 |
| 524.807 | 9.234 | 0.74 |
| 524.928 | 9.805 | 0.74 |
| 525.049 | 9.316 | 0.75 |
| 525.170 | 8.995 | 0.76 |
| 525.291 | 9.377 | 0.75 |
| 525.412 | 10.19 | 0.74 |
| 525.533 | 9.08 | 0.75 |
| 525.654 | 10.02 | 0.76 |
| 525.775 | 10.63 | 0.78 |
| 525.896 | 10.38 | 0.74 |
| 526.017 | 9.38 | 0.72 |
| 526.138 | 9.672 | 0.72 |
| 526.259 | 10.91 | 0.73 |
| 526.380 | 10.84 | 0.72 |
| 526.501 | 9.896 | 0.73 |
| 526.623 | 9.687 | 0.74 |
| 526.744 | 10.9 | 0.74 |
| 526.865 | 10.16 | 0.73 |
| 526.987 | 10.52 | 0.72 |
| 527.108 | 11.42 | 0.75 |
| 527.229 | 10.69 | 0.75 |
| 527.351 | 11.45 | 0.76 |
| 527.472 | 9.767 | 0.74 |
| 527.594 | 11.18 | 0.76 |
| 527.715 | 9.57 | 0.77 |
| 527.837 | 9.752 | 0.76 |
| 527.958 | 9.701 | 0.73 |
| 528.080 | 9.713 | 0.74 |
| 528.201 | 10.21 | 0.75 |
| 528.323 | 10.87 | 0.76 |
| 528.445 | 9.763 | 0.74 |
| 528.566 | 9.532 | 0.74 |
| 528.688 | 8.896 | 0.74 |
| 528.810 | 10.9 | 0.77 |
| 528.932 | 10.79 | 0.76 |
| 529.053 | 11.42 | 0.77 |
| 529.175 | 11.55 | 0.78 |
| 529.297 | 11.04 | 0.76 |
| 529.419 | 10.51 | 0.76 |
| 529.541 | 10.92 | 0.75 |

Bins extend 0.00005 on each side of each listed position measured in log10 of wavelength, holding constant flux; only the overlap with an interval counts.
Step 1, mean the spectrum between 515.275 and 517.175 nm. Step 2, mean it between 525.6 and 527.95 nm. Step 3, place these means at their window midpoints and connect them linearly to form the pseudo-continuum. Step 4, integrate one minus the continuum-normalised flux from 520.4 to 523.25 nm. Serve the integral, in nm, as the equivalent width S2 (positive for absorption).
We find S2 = 0.266 nm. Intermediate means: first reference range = 10.9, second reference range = 10.3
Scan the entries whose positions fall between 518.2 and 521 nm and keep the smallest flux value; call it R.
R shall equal 8.249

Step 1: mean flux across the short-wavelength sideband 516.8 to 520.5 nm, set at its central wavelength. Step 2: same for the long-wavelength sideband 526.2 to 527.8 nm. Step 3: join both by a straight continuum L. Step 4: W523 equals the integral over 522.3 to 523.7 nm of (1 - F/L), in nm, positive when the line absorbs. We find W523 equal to 0.02 nm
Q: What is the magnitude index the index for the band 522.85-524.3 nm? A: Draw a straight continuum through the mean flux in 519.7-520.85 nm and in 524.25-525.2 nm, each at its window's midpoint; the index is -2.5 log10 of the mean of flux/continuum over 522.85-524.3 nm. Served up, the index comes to -0.04 mag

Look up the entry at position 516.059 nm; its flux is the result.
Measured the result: 11.4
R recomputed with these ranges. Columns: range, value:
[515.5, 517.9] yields 9.325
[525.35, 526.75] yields 9.08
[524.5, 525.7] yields 8.995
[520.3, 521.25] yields 8.286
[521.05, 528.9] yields 8.599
